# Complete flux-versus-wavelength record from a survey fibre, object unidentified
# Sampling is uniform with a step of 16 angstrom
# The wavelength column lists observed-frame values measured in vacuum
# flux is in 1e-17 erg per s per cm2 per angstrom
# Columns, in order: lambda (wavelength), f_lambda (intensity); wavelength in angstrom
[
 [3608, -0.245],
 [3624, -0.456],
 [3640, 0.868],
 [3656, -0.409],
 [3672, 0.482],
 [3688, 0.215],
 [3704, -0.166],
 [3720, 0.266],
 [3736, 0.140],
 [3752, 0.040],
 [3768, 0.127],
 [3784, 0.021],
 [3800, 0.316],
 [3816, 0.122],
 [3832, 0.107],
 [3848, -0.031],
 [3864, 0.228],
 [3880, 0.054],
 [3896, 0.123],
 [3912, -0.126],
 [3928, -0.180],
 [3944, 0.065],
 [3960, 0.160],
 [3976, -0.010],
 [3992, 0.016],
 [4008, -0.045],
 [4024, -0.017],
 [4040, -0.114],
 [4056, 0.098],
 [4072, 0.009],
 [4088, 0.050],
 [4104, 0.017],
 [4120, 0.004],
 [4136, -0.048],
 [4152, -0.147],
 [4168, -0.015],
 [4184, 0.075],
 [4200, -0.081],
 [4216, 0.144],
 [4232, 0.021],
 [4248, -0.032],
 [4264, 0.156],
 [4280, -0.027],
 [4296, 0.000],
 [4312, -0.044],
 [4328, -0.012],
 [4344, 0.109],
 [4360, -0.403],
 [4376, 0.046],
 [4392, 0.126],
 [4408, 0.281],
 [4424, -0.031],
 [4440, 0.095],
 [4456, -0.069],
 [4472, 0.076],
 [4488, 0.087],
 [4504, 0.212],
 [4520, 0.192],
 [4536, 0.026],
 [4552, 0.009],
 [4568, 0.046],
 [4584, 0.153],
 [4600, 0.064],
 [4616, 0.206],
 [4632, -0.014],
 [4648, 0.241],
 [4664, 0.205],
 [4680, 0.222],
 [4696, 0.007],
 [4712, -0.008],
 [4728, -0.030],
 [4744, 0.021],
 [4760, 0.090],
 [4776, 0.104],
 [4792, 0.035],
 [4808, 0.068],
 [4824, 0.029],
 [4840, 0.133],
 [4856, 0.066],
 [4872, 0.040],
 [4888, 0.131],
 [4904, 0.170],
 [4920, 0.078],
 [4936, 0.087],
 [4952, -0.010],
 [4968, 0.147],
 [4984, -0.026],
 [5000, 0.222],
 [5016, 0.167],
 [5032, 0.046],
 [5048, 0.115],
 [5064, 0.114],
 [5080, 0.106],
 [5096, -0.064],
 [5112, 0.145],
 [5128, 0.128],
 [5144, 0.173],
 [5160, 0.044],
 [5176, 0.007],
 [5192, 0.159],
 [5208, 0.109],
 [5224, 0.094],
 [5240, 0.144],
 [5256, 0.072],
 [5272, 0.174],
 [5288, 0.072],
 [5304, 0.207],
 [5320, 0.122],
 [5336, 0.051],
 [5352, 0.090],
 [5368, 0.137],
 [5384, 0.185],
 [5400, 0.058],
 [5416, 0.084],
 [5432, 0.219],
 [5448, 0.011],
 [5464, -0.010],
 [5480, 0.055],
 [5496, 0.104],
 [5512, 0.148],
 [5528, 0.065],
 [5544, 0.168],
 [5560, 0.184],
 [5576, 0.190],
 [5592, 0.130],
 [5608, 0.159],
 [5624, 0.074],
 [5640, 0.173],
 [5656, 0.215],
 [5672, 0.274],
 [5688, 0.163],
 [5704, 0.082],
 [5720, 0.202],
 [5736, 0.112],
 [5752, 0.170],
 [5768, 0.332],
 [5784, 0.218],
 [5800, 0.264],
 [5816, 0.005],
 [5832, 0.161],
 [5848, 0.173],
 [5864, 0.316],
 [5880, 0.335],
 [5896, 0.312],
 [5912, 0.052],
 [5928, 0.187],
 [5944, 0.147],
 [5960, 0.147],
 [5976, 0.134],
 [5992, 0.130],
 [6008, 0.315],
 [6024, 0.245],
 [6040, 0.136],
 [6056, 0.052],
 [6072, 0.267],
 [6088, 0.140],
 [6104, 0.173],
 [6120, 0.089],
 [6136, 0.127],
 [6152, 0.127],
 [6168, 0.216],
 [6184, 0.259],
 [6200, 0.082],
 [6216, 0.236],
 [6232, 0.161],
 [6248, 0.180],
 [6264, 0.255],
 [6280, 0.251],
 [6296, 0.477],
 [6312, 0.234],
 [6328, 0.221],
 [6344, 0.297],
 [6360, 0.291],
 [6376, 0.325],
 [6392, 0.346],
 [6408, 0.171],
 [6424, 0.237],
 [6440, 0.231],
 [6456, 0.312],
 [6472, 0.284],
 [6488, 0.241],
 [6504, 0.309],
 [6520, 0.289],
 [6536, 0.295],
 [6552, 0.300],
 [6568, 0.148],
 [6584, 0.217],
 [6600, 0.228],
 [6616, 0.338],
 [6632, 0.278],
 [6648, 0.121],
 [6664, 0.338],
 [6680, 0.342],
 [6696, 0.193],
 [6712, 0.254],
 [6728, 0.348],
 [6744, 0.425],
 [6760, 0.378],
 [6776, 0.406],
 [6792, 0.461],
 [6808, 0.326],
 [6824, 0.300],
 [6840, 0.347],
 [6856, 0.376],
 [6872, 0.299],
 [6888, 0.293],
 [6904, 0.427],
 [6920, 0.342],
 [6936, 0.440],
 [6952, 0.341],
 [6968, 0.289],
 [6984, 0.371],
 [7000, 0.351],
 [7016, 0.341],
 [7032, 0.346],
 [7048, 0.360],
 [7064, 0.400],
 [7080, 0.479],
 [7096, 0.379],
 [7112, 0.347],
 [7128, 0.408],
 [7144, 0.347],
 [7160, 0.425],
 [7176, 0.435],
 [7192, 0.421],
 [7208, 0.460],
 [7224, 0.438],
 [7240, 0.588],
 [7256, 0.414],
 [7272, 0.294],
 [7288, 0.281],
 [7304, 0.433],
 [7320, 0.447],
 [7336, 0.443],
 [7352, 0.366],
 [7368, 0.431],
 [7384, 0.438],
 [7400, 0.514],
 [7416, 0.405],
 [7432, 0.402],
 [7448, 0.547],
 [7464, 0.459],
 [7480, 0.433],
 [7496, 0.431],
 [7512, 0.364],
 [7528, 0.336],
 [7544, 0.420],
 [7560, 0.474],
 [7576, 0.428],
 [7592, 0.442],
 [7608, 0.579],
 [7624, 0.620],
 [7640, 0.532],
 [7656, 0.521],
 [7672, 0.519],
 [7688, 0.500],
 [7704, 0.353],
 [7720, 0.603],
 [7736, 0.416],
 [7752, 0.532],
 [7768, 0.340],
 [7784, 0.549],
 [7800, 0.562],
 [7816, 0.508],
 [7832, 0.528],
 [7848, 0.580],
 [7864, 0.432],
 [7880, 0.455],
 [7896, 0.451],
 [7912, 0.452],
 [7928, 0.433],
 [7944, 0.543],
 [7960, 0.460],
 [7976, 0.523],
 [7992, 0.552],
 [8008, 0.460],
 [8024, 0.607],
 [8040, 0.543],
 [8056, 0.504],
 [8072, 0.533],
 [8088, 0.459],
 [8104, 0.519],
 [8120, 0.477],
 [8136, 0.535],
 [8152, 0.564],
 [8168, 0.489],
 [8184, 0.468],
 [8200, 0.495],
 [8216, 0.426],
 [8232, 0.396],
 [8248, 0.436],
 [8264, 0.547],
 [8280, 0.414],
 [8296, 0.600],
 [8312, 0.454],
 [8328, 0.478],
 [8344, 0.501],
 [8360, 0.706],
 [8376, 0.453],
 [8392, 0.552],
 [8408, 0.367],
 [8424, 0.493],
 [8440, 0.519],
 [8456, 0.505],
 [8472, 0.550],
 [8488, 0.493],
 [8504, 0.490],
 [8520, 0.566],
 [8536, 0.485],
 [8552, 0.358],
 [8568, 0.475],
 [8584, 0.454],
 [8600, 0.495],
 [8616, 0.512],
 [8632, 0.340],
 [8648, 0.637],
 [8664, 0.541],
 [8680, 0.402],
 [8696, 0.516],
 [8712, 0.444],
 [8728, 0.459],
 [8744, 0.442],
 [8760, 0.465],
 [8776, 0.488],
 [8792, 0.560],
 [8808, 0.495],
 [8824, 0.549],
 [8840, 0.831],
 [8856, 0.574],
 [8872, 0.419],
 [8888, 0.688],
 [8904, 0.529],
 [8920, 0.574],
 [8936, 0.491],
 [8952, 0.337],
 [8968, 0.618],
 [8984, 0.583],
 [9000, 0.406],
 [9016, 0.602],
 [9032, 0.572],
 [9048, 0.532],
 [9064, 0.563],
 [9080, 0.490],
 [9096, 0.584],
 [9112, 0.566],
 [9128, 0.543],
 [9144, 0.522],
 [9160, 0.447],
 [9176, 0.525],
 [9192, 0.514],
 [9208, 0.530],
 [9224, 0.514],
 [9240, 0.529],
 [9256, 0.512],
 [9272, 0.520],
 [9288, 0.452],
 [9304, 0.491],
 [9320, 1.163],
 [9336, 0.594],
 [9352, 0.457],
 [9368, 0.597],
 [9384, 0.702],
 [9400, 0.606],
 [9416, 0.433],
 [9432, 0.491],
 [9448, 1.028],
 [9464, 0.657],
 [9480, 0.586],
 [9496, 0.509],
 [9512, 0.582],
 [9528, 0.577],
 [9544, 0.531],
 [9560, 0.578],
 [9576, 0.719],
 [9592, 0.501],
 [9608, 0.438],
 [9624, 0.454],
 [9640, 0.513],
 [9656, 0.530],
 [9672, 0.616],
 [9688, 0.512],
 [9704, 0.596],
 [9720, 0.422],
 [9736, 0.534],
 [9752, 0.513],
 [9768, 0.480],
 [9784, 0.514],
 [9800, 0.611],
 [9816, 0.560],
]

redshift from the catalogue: 0.69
